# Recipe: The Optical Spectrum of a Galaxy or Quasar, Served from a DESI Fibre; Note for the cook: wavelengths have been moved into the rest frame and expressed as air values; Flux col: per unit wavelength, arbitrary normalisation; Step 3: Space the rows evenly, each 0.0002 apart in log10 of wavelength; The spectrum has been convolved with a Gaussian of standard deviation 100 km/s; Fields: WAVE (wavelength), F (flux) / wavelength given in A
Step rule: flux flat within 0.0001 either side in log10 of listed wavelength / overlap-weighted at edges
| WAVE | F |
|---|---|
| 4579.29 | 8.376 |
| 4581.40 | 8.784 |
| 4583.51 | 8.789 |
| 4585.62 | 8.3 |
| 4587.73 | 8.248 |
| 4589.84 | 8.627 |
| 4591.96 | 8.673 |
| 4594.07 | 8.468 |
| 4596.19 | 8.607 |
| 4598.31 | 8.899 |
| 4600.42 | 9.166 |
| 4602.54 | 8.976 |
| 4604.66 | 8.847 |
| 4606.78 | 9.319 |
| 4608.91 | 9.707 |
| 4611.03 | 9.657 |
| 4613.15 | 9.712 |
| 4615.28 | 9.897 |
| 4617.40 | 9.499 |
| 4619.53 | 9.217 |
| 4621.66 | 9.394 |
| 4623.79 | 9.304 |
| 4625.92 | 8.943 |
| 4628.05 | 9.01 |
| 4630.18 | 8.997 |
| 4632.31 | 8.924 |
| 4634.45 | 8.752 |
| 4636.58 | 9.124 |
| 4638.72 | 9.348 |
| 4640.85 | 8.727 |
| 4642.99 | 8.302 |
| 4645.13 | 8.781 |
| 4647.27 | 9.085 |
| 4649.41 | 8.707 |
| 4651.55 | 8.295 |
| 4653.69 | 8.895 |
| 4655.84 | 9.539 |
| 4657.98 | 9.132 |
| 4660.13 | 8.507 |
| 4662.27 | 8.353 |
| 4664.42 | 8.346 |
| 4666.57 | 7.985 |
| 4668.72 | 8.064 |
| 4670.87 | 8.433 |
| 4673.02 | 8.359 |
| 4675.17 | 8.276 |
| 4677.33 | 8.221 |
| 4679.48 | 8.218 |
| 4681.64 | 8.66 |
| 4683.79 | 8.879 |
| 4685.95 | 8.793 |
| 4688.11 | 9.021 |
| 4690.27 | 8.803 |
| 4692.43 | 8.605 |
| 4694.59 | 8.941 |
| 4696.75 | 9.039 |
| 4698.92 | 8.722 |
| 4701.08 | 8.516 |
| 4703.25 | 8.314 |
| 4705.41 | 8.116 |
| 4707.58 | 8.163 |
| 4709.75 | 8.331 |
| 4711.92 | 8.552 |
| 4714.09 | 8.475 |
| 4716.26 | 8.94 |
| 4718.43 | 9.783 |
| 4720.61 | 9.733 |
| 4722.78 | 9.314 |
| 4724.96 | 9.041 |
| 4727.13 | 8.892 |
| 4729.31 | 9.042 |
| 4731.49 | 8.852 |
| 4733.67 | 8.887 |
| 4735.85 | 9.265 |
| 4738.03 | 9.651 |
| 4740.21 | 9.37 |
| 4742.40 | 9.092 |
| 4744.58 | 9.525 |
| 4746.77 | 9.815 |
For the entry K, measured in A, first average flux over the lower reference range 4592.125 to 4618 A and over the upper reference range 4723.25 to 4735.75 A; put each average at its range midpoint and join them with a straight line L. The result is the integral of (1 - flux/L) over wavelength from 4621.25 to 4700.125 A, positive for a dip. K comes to 3.2 A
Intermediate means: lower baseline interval 9.21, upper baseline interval 8.98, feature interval 8.74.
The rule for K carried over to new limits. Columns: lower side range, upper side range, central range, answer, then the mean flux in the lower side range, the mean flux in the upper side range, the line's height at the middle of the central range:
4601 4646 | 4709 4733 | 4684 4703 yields 0.55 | 9.16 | 9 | 9.05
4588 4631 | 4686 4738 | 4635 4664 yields 0.66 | 9.13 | 8.86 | 9.02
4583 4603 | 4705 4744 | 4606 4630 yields -1.87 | 8.67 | 8.99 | 8.73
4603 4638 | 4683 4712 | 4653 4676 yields 0.95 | 9.26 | 8.63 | 8.9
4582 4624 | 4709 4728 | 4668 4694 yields 1.42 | 9.06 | 9.02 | 9.03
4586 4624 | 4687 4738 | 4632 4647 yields 0.28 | 9.11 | 8.86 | 9.03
